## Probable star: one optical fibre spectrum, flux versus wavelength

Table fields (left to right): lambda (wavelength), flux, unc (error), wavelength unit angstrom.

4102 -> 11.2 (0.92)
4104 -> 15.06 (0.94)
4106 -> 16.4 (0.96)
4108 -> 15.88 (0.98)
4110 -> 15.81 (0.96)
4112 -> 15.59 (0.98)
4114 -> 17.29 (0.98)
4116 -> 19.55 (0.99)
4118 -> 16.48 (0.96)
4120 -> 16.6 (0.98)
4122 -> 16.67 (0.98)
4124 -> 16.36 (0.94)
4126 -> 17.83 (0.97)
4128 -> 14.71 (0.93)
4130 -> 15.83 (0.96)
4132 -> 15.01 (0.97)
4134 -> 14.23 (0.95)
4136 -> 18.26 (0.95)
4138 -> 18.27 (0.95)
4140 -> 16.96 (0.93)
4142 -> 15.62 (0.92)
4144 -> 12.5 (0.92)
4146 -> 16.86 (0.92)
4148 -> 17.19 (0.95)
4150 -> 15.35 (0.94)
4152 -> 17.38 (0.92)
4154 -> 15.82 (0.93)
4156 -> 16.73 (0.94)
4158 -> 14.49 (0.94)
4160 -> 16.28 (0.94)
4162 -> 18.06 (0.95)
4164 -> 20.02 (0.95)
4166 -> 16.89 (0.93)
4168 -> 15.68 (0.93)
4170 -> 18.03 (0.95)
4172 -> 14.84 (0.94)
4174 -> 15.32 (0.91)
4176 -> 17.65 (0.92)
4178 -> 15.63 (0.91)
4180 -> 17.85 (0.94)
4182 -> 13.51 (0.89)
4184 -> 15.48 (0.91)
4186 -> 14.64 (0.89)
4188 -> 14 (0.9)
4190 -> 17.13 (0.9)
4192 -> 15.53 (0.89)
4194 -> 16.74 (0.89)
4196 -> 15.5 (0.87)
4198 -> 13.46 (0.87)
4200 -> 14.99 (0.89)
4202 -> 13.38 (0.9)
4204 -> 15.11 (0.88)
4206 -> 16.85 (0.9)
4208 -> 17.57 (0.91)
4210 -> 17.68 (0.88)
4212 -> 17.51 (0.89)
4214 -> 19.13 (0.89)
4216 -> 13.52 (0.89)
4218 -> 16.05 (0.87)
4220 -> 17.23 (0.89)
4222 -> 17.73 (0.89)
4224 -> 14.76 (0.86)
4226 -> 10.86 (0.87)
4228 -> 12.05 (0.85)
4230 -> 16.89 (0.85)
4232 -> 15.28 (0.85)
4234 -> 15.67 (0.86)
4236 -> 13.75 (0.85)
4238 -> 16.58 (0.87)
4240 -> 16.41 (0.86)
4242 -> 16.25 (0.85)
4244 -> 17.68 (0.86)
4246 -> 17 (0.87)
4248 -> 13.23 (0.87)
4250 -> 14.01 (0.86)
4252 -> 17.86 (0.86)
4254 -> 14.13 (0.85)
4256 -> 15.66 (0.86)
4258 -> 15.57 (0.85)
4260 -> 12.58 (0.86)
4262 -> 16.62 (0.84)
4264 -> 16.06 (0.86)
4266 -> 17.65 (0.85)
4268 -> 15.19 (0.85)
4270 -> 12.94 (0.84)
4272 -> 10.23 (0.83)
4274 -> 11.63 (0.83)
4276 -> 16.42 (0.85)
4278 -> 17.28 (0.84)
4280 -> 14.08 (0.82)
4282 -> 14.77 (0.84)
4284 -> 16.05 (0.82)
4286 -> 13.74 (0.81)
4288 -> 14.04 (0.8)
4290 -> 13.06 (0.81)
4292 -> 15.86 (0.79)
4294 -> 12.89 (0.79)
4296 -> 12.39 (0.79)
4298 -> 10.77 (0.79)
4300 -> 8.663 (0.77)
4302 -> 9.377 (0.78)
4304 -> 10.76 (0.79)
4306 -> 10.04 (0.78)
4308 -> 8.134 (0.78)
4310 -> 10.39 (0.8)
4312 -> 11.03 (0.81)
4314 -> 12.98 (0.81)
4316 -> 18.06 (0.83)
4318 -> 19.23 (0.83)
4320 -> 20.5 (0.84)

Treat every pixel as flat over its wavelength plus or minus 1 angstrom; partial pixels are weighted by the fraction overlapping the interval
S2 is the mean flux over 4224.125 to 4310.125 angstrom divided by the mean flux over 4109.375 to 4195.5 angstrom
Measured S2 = 0.9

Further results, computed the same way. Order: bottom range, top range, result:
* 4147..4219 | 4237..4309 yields 0.87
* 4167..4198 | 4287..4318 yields 0.77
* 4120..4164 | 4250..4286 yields 0.92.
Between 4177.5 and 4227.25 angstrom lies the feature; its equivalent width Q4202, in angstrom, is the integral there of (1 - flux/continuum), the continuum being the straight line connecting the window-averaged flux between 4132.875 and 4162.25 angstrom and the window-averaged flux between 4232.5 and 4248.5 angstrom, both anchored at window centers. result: 1.1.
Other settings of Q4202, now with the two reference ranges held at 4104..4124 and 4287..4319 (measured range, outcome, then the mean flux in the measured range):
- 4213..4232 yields -1.6 angstrom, 15.4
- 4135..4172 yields -2.2 angstrom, 16.6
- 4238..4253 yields -2.7 angstrom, 16.1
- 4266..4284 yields -1.9 angstrom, 14.4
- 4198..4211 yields -1.1 angstrom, 15.7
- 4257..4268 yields -2.0 angstrom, 15.6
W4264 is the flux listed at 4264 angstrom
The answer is 16.06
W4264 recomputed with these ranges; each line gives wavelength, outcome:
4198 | 13.46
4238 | 16.58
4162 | 18.06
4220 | 17.23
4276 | 16.42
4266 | 17.65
